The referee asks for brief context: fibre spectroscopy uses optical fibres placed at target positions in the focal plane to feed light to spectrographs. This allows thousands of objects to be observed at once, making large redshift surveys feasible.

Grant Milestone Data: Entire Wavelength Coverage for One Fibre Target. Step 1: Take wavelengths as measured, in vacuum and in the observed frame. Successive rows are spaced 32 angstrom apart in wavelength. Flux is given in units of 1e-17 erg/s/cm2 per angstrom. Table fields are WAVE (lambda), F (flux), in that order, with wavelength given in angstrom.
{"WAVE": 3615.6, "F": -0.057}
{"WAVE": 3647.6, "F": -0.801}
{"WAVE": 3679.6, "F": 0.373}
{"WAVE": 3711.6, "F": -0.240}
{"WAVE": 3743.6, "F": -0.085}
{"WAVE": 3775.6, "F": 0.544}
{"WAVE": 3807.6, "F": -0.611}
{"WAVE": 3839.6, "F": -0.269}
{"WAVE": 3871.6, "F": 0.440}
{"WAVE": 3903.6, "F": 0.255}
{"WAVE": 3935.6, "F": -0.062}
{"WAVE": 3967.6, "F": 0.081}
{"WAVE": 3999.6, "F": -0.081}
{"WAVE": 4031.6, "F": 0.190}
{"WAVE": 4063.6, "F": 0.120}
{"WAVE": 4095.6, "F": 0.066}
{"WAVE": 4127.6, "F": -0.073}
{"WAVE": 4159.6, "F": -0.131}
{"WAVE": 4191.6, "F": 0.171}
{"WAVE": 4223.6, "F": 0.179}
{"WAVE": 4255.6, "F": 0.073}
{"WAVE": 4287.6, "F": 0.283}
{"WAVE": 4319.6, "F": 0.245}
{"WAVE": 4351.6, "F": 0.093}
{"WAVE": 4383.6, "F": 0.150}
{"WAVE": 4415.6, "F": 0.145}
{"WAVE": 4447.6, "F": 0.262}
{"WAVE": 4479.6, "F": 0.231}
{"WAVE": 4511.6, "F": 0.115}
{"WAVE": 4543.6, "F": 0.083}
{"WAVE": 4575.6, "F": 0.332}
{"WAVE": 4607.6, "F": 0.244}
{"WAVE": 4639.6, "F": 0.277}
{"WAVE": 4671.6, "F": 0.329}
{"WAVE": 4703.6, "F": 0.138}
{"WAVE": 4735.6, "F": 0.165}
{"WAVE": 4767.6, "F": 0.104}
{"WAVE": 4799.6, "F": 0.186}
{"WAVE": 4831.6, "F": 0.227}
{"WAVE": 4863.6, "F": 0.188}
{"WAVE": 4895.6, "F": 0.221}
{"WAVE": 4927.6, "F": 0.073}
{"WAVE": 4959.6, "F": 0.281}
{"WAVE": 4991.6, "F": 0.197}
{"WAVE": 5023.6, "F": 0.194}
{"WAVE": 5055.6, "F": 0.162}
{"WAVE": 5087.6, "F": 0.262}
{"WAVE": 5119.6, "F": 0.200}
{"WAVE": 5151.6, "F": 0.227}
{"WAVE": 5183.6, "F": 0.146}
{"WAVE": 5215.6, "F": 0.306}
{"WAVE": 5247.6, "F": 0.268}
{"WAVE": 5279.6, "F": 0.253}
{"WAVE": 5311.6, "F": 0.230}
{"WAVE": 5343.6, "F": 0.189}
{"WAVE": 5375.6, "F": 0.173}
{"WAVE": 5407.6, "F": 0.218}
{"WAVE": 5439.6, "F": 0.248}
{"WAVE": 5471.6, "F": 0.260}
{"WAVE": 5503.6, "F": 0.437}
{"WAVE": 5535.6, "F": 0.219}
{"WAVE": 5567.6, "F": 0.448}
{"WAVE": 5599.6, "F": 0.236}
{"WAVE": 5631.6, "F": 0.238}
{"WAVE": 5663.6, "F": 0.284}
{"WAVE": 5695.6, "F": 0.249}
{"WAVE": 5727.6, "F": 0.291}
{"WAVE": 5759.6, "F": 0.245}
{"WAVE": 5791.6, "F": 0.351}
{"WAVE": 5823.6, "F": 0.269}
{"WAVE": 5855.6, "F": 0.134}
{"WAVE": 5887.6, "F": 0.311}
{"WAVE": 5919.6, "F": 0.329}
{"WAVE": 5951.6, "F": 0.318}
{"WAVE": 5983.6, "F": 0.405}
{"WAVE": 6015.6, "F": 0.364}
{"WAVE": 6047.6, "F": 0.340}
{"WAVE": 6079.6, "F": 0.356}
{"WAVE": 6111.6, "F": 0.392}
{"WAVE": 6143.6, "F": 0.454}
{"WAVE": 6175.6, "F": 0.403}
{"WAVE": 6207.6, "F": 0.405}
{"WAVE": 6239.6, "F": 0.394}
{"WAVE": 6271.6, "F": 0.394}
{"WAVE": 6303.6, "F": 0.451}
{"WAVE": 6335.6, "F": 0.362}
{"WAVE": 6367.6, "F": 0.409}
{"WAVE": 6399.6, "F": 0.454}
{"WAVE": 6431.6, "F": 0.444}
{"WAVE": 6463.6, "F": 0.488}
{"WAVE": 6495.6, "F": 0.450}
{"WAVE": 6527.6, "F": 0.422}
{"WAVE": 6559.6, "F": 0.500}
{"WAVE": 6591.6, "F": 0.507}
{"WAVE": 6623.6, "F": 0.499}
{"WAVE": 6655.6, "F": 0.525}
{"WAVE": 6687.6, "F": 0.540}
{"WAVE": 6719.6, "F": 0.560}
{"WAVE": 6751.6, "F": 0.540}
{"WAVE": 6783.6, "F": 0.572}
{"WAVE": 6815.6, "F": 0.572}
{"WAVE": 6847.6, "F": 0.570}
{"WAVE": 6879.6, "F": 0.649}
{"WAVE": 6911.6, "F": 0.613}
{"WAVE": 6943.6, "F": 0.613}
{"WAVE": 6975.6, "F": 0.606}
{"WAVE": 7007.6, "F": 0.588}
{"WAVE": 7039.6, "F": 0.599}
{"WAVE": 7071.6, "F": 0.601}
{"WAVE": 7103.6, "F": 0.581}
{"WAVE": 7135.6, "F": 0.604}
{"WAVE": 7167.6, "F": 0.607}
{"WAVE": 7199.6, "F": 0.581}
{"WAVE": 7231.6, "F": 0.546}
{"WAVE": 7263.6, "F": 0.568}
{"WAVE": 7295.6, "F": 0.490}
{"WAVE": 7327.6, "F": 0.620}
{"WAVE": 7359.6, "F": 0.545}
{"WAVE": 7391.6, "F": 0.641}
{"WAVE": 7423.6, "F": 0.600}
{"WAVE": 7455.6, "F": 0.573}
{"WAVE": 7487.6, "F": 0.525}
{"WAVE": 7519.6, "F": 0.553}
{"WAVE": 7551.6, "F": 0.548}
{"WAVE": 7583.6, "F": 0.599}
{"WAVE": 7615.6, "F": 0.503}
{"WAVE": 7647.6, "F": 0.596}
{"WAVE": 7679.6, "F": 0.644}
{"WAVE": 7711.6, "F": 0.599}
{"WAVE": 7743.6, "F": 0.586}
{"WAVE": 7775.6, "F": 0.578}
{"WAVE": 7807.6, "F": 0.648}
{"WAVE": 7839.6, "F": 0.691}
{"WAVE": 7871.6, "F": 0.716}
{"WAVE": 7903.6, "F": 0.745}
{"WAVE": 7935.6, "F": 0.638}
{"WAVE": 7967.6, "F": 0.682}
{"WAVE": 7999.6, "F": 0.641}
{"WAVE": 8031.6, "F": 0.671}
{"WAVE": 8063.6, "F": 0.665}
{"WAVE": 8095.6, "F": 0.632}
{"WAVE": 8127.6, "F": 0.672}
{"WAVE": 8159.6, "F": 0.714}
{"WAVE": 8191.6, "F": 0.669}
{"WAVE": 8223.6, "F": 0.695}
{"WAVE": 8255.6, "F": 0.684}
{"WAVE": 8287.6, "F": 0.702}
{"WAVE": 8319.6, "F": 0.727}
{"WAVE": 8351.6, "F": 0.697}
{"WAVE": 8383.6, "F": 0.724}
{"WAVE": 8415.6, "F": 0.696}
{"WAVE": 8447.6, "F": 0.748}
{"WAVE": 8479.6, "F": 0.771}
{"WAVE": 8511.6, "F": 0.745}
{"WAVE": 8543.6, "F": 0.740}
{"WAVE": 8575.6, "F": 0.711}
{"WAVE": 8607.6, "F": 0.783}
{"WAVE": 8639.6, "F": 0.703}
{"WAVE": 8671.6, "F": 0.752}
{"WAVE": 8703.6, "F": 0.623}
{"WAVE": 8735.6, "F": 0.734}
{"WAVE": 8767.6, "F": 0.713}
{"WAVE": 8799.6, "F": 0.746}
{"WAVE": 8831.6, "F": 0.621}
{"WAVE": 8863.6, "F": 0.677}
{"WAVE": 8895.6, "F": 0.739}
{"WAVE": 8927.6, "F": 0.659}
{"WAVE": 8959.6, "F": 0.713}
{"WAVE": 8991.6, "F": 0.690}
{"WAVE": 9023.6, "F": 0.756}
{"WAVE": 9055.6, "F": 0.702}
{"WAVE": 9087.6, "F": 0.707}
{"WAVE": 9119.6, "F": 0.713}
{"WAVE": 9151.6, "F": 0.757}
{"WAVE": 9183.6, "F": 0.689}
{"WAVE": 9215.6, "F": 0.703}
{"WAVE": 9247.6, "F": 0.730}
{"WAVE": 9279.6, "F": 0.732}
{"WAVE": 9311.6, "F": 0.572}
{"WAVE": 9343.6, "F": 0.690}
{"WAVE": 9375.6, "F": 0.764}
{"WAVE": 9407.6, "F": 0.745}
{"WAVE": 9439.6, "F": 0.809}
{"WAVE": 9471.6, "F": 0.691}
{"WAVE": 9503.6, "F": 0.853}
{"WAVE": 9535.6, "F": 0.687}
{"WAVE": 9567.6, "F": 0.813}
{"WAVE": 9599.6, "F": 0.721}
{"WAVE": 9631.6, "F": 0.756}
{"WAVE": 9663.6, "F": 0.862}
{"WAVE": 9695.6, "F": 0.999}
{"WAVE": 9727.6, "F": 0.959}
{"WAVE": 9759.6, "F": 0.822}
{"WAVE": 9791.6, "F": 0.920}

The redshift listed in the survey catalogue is 0.48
